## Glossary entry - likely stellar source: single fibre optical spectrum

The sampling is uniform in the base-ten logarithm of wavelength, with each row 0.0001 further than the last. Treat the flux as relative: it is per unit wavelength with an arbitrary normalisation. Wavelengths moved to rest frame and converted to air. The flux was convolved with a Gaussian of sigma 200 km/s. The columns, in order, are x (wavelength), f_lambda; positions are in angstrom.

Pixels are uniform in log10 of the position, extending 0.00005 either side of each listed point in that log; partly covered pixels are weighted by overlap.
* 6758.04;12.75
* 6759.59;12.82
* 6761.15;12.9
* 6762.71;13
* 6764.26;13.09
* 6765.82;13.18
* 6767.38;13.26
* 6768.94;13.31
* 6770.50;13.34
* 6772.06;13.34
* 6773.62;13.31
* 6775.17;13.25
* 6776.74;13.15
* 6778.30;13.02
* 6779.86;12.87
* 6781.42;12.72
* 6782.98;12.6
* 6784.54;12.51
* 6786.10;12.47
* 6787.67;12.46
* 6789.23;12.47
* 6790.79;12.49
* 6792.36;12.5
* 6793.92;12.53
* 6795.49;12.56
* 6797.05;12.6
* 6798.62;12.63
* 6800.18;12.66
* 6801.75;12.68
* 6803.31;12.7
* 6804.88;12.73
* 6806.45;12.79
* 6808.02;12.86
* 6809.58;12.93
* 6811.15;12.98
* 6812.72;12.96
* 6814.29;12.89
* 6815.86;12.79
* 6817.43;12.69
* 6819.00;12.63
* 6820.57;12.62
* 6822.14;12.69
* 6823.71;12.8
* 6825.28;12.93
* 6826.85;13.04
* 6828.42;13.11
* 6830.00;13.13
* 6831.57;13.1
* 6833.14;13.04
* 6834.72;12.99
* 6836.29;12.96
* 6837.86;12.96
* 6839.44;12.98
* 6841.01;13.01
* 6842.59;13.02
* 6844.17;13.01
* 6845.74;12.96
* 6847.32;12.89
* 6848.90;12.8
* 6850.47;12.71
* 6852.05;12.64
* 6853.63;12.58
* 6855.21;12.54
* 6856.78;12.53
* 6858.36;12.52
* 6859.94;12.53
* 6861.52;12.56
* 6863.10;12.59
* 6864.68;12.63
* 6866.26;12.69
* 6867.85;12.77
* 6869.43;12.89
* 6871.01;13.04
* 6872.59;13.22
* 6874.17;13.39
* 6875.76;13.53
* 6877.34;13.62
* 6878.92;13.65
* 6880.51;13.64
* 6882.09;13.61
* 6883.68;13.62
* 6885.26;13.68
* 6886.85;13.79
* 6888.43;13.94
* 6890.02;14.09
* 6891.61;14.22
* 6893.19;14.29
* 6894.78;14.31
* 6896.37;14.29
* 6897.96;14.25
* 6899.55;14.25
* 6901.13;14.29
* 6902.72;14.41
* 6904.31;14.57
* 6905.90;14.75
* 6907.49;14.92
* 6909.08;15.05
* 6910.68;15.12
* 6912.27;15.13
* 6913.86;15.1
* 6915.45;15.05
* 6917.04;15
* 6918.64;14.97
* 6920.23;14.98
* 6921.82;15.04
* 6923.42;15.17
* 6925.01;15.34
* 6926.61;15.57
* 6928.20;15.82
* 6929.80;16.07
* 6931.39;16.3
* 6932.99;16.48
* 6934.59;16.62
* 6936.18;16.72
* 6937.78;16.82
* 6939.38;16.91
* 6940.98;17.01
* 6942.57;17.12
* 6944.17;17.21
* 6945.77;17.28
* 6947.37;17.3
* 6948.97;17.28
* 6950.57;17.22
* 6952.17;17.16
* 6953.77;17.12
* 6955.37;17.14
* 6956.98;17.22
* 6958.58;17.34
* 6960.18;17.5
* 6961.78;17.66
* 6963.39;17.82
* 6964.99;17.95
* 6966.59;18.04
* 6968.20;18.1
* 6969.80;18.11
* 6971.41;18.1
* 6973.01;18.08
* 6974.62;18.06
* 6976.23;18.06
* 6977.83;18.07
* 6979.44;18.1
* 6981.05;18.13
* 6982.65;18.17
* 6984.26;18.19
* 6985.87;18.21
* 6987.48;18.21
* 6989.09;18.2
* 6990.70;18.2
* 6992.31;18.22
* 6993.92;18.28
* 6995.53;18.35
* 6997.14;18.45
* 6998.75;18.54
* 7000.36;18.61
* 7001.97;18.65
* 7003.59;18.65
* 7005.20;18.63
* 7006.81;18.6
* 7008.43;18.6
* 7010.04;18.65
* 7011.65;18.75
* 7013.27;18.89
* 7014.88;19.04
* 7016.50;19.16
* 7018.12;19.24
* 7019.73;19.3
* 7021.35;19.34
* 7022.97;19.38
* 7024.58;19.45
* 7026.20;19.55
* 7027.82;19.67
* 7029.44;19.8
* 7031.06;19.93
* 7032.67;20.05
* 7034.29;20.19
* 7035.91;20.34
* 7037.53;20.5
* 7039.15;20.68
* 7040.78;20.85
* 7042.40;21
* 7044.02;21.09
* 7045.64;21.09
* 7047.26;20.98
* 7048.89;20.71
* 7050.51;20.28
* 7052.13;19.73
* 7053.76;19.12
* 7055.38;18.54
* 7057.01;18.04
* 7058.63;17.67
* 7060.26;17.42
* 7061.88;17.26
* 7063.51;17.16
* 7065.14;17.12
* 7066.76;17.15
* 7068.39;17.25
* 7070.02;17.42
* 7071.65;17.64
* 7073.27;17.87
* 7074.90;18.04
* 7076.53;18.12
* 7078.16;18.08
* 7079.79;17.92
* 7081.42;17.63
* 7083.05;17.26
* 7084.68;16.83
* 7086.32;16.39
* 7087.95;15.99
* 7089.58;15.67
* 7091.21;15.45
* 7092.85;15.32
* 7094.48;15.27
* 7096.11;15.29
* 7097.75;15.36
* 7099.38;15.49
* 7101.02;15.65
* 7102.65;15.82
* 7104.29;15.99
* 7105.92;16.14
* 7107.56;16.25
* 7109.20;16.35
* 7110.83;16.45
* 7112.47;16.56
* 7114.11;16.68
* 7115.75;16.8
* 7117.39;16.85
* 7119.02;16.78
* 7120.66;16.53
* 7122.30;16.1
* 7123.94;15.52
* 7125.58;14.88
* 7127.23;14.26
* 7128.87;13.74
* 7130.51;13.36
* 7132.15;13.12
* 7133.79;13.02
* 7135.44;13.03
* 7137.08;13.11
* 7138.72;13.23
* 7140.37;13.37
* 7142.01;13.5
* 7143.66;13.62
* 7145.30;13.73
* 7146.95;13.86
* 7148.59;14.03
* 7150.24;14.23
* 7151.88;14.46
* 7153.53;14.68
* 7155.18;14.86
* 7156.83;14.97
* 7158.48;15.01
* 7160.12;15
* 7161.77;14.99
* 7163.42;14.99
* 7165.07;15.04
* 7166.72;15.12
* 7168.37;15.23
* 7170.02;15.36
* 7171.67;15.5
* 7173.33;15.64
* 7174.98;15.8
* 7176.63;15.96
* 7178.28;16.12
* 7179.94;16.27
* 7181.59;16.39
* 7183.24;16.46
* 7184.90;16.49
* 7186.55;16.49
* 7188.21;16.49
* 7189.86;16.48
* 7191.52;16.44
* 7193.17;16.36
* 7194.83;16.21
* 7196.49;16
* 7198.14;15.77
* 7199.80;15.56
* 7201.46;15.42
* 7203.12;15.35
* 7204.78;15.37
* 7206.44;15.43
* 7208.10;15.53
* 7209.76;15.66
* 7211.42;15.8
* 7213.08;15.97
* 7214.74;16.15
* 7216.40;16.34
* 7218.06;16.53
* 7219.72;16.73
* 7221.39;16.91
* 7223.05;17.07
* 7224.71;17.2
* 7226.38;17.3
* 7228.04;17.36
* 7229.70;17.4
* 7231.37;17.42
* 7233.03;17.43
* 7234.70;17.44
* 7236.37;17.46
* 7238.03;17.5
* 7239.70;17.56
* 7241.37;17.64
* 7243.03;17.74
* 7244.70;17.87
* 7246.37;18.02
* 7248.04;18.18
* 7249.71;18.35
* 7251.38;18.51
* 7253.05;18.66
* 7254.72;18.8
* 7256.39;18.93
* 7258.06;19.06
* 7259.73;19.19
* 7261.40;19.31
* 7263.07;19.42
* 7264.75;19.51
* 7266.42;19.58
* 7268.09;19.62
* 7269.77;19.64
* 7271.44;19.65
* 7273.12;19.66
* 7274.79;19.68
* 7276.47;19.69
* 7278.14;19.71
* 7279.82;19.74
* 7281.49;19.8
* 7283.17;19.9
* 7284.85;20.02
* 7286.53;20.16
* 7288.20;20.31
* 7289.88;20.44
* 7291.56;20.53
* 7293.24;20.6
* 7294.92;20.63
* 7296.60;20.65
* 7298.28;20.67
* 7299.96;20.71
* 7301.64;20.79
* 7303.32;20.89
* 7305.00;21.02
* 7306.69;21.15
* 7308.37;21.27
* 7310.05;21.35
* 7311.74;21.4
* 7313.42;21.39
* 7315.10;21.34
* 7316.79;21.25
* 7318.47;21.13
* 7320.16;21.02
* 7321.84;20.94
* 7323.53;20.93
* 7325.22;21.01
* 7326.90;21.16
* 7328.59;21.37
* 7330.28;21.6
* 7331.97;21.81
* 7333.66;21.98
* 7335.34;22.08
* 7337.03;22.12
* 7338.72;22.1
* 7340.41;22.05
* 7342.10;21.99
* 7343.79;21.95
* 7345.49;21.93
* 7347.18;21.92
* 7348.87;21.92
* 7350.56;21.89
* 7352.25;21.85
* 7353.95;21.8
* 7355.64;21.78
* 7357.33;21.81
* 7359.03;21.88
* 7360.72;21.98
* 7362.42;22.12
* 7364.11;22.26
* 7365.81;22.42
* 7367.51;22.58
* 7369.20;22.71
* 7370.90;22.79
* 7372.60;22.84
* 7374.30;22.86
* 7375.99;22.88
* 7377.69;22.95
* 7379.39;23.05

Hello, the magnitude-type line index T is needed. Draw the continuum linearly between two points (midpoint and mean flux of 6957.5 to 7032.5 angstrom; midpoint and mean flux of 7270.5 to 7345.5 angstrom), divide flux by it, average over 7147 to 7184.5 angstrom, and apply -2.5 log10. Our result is 0.28 mag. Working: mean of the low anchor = 18.5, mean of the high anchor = 20.9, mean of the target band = 15.3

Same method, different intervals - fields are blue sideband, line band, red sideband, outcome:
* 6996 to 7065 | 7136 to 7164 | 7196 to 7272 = 0.27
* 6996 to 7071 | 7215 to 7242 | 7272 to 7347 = 0.19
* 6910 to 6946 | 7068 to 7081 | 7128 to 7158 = -0.23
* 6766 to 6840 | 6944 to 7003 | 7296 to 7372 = -0.14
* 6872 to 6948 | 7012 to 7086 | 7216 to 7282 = -0.16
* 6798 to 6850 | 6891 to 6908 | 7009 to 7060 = 0.07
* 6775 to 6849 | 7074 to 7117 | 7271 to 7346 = 0.07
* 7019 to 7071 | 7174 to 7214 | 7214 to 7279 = 0.16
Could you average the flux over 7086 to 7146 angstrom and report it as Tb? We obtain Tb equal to 15.1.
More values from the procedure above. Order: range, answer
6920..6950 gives 16.4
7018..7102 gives 18.3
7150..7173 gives 15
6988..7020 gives 18.6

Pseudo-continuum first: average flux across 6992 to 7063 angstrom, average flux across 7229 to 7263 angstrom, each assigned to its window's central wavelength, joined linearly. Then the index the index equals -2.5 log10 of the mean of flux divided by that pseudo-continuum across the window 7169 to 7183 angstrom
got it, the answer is 0.166 mag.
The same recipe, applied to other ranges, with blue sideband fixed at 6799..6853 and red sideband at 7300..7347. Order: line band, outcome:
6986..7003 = -0.165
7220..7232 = 0.150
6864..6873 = 0.061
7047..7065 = -0.113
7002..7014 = -0.167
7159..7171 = 0.231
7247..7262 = 0.083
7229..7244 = 0.141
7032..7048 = -0.241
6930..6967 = -0.147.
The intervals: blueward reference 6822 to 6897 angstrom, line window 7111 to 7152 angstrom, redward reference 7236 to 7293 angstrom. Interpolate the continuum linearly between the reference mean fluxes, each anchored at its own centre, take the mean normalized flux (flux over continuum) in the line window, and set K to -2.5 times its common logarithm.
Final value 0.175 mag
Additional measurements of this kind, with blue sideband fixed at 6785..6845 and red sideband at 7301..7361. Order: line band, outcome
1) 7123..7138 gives 0.30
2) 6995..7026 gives -0.17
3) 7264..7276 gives 0.05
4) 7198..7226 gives 0.21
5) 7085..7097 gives 0.12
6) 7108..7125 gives 0.09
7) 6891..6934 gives -0.04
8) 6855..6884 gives 0.06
